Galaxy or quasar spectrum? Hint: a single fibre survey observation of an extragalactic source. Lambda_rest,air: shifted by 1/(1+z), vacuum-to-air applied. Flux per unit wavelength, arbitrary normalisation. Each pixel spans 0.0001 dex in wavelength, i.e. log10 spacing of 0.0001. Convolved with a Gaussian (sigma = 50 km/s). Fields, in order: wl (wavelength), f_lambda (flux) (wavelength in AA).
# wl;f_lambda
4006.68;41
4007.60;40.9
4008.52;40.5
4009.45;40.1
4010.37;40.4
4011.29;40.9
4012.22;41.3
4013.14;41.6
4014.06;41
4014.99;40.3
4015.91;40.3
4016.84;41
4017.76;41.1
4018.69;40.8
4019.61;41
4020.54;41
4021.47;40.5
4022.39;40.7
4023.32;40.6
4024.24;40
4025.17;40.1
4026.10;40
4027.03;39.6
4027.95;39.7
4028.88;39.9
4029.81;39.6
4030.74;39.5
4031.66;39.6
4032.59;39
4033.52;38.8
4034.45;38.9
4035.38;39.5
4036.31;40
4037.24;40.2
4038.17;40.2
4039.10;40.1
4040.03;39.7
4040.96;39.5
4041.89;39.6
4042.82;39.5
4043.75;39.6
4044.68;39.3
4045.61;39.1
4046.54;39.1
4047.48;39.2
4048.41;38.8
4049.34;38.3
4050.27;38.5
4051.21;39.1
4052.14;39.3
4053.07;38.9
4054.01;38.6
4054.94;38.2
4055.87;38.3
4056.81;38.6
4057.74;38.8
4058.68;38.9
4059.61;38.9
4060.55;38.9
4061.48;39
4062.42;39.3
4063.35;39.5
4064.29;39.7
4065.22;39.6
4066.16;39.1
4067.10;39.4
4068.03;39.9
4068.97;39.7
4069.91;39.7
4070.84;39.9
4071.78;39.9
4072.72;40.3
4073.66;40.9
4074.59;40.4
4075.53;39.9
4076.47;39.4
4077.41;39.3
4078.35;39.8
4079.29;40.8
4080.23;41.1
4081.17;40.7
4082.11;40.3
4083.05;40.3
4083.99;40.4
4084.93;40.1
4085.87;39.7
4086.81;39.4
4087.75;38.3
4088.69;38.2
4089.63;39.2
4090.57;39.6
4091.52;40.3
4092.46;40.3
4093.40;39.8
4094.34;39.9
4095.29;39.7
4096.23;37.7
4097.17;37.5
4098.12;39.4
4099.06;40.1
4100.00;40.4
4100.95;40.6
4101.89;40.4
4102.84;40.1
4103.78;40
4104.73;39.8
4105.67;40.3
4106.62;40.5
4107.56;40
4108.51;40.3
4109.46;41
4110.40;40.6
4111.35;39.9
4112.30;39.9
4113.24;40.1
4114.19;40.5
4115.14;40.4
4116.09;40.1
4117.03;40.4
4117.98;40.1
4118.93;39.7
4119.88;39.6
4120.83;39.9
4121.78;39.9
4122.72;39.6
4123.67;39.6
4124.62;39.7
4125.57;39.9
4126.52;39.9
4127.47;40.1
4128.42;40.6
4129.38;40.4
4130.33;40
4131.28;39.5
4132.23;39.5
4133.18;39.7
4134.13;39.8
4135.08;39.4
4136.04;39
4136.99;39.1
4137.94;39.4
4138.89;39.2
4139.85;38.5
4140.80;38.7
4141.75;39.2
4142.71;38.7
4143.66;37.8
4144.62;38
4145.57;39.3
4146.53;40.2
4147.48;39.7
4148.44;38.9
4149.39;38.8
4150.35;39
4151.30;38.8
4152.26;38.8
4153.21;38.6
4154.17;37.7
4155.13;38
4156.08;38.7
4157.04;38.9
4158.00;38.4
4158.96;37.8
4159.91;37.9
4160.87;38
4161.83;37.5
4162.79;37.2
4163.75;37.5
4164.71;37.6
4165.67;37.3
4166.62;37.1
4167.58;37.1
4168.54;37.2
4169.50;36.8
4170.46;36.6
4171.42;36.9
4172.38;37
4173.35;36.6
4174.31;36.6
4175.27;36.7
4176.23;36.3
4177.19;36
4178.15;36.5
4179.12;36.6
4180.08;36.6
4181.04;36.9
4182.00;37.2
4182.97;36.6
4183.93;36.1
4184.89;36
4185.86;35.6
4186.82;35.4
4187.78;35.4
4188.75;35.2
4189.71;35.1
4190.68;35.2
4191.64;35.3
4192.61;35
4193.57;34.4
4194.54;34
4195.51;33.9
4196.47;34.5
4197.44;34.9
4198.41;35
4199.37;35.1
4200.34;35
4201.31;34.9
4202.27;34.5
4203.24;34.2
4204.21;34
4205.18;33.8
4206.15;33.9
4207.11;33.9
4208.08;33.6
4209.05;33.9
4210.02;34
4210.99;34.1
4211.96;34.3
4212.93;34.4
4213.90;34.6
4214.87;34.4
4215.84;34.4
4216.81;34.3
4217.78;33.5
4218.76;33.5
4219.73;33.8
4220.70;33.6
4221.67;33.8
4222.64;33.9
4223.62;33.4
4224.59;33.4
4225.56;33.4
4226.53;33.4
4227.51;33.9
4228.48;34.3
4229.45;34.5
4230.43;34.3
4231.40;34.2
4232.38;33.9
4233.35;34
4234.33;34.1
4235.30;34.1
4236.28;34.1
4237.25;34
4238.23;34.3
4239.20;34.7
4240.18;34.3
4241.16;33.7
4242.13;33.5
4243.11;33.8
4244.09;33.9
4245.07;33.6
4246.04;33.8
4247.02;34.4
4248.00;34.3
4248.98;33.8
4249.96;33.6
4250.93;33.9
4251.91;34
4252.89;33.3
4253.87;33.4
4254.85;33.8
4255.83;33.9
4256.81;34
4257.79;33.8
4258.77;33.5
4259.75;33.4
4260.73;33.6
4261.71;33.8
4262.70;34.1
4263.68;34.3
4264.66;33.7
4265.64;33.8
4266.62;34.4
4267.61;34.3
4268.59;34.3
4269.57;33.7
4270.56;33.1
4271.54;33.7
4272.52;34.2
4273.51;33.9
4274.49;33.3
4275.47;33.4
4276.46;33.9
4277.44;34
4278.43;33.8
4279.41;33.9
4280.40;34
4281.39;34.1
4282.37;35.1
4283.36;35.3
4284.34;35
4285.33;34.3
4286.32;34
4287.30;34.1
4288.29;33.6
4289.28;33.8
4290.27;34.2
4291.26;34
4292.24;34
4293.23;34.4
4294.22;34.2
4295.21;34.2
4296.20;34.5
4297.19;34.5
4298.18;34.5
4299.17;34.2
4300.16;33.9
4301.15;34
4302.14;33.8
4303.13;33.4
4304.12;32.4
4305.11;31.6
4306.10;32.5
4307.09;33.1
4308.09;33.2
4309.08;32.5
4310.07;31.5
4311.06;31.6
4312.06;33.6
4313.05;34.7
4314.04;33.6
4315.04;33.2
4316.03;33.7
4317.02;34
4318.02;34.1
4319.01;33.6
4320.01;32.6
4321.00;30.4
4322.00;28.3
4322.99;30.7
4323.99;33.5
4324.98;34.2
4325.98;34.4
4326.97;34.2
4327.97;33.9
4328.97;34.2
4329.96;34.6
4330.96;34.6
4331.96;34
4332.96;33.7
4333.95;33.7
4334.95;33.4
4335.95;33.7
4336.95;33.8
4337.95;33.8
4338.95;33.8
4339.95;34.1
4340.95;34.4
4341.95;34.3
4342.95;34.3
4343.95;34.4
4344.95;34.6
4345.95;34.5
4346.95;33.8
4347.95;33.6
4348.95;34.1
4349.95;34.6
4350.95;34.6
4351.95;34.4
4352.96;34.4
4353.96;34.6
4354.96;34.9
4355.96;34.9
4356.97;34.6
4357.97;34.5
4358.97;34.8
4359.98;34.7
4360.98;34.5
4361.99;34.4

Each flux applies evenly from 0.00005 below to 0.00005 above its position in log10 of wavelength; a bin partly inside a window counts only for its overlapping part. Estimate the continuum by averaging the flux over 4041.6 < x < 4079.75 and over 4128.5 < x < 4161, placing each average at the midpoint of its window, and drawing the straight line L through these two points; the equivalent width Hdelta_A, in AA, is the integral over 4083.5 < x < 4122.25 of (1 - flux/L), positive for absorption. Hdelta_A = -0.71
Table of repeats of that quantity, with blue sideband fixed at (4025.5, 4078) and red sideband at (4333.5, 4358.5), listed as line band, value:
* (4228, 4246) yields 1.0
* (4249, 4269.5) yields 1.1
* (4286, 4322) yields 1.6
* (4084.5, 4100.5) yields -0.3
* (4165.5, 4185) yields 0.3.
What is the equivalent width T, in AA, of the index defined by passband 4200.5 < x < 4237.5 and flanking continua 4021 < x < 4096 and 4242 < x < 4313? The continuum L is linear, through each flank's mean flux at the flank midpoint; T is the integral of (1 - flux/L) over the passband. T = 1.37 AA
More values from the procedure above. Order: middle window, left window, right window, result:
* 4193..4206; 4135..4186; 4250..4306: 0.7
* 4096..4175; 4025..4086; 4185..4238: -4.7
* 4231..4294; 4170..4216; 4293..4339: 0.4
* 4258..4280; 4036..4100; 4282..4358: 0.7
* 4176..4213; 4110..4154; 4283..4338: 2.3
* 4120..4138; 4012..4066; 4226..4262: -1.3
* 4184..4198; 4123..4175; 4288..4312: 0.8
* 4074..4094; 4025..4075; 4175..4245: -0.8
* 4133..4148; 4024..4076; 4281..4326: -0.7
